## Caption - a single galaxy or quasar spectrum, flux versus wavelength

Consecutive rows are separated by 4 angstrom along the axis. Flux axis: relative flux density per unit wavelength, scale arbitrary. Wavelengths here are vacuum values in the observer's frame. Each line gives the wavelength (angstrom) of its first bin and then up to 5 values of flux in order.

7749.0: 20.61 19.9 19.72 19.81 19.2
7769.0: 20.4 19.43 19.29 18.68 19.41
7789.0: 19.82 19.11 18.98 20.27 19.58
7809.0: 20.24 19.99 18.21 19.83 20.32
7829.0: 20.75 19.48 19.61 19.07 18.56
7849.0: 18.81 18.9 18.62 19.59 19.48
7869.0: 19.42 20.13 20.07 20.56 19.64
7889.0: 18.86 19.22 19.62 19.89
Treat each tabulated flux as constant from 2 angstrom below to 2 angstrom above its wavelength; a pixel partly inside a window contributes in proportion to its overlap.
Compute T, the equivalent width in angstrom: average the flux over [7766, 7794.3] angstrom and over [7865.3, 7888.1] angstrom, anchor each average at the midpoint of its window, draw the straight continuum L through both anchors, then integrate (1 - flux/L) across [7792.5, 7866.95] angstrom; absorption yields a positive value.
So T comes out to 0.82 angstrom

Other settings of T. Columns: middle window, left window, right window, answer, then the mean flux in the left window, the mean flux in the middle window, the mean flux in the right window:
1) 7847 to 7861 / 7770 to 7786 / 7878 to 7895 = 0.4 angstrom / 19.3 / 18.9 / 19.6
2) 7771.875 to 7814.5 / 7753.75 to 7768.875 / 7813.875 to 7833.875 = 0.4 angstrom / 19.7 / 19.5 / 19.7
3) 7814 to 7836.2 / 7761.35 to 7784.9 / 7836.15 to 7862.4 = -0.7 angstrom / 19.4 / 19.7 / 19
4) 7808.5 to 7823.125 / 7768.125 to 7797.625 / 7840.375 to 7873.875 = -0.2 angstrom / 19.4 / 19.5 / 19.1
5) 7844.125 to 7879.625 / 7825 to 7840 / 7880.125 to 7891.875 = 0.7 angstrom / 19.9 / 19.3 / 19.6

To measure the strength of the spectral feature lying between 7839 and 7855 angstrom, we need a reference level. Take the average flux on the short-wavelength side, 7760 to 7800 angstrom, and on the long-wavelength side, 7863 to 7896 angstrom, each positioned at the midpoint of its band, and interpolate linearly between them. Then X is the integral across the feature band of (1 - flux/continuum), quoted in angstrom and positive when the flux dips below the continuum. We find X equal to 0.6 angstrom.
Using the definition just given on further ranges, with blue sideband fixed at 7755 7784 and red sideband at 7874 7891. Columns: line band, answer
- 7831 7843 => 0.2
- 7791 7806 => 0.1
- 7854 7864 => 0.3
